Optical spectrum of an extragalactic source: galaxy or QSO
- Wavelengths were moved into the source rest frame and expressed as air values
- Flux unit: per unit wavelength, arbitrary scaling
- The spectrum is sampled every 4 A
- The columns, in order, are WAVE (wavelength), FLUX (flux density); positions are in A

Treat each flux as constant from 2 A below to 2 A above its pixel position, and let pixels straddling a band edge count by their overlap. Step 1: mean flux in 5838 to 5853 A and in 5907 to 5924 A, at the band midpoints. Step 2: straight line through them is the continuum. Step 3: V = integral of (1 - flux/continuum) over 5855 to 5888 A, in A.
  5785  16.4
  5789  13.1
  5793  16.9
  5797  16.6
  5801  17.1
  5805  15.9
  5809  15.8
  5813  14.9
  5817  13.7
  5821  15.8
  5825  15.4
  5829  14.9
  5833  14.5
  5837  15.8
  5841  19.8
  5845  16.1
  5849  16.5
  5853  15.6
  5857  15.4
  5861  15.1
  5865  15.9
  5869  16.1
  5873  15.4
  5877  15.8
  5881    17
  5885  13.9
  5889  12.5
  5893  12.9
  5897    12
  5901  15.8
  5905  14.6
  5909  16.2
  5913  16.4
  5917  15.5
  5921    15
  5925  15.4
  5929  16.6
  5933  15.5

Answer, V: 2.2 A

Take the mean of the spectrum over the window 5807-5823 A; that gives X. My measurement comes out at 15.1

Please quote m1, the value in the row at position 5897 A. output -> 12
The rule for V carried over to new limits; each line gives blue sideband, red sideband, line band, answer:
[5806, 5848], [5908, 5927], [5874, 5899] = 2.6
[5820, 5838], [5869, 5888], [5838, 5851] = -1.7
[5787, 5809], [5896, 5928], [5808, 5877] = -0.2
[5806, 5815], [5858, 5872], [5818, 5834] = 0.4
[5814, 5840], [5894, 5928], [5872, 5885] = -0.6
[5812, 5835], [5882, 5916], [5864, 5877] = -1.1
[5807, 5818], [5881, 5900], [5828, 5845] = -2.2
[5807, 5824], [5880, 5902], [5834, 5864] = -3.6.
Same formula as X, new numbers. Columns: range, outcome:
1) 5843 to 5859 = 15.9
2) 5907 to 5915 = 16.3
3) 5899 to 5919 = 15.7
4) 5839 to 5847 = 18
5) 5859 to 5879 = 15.7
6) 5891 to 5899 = 12.4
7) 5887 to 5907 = 13.6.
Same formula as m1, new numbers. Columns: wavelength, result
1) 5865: 15.9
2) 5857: 15.4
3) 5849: 16.5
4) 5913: 16.4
